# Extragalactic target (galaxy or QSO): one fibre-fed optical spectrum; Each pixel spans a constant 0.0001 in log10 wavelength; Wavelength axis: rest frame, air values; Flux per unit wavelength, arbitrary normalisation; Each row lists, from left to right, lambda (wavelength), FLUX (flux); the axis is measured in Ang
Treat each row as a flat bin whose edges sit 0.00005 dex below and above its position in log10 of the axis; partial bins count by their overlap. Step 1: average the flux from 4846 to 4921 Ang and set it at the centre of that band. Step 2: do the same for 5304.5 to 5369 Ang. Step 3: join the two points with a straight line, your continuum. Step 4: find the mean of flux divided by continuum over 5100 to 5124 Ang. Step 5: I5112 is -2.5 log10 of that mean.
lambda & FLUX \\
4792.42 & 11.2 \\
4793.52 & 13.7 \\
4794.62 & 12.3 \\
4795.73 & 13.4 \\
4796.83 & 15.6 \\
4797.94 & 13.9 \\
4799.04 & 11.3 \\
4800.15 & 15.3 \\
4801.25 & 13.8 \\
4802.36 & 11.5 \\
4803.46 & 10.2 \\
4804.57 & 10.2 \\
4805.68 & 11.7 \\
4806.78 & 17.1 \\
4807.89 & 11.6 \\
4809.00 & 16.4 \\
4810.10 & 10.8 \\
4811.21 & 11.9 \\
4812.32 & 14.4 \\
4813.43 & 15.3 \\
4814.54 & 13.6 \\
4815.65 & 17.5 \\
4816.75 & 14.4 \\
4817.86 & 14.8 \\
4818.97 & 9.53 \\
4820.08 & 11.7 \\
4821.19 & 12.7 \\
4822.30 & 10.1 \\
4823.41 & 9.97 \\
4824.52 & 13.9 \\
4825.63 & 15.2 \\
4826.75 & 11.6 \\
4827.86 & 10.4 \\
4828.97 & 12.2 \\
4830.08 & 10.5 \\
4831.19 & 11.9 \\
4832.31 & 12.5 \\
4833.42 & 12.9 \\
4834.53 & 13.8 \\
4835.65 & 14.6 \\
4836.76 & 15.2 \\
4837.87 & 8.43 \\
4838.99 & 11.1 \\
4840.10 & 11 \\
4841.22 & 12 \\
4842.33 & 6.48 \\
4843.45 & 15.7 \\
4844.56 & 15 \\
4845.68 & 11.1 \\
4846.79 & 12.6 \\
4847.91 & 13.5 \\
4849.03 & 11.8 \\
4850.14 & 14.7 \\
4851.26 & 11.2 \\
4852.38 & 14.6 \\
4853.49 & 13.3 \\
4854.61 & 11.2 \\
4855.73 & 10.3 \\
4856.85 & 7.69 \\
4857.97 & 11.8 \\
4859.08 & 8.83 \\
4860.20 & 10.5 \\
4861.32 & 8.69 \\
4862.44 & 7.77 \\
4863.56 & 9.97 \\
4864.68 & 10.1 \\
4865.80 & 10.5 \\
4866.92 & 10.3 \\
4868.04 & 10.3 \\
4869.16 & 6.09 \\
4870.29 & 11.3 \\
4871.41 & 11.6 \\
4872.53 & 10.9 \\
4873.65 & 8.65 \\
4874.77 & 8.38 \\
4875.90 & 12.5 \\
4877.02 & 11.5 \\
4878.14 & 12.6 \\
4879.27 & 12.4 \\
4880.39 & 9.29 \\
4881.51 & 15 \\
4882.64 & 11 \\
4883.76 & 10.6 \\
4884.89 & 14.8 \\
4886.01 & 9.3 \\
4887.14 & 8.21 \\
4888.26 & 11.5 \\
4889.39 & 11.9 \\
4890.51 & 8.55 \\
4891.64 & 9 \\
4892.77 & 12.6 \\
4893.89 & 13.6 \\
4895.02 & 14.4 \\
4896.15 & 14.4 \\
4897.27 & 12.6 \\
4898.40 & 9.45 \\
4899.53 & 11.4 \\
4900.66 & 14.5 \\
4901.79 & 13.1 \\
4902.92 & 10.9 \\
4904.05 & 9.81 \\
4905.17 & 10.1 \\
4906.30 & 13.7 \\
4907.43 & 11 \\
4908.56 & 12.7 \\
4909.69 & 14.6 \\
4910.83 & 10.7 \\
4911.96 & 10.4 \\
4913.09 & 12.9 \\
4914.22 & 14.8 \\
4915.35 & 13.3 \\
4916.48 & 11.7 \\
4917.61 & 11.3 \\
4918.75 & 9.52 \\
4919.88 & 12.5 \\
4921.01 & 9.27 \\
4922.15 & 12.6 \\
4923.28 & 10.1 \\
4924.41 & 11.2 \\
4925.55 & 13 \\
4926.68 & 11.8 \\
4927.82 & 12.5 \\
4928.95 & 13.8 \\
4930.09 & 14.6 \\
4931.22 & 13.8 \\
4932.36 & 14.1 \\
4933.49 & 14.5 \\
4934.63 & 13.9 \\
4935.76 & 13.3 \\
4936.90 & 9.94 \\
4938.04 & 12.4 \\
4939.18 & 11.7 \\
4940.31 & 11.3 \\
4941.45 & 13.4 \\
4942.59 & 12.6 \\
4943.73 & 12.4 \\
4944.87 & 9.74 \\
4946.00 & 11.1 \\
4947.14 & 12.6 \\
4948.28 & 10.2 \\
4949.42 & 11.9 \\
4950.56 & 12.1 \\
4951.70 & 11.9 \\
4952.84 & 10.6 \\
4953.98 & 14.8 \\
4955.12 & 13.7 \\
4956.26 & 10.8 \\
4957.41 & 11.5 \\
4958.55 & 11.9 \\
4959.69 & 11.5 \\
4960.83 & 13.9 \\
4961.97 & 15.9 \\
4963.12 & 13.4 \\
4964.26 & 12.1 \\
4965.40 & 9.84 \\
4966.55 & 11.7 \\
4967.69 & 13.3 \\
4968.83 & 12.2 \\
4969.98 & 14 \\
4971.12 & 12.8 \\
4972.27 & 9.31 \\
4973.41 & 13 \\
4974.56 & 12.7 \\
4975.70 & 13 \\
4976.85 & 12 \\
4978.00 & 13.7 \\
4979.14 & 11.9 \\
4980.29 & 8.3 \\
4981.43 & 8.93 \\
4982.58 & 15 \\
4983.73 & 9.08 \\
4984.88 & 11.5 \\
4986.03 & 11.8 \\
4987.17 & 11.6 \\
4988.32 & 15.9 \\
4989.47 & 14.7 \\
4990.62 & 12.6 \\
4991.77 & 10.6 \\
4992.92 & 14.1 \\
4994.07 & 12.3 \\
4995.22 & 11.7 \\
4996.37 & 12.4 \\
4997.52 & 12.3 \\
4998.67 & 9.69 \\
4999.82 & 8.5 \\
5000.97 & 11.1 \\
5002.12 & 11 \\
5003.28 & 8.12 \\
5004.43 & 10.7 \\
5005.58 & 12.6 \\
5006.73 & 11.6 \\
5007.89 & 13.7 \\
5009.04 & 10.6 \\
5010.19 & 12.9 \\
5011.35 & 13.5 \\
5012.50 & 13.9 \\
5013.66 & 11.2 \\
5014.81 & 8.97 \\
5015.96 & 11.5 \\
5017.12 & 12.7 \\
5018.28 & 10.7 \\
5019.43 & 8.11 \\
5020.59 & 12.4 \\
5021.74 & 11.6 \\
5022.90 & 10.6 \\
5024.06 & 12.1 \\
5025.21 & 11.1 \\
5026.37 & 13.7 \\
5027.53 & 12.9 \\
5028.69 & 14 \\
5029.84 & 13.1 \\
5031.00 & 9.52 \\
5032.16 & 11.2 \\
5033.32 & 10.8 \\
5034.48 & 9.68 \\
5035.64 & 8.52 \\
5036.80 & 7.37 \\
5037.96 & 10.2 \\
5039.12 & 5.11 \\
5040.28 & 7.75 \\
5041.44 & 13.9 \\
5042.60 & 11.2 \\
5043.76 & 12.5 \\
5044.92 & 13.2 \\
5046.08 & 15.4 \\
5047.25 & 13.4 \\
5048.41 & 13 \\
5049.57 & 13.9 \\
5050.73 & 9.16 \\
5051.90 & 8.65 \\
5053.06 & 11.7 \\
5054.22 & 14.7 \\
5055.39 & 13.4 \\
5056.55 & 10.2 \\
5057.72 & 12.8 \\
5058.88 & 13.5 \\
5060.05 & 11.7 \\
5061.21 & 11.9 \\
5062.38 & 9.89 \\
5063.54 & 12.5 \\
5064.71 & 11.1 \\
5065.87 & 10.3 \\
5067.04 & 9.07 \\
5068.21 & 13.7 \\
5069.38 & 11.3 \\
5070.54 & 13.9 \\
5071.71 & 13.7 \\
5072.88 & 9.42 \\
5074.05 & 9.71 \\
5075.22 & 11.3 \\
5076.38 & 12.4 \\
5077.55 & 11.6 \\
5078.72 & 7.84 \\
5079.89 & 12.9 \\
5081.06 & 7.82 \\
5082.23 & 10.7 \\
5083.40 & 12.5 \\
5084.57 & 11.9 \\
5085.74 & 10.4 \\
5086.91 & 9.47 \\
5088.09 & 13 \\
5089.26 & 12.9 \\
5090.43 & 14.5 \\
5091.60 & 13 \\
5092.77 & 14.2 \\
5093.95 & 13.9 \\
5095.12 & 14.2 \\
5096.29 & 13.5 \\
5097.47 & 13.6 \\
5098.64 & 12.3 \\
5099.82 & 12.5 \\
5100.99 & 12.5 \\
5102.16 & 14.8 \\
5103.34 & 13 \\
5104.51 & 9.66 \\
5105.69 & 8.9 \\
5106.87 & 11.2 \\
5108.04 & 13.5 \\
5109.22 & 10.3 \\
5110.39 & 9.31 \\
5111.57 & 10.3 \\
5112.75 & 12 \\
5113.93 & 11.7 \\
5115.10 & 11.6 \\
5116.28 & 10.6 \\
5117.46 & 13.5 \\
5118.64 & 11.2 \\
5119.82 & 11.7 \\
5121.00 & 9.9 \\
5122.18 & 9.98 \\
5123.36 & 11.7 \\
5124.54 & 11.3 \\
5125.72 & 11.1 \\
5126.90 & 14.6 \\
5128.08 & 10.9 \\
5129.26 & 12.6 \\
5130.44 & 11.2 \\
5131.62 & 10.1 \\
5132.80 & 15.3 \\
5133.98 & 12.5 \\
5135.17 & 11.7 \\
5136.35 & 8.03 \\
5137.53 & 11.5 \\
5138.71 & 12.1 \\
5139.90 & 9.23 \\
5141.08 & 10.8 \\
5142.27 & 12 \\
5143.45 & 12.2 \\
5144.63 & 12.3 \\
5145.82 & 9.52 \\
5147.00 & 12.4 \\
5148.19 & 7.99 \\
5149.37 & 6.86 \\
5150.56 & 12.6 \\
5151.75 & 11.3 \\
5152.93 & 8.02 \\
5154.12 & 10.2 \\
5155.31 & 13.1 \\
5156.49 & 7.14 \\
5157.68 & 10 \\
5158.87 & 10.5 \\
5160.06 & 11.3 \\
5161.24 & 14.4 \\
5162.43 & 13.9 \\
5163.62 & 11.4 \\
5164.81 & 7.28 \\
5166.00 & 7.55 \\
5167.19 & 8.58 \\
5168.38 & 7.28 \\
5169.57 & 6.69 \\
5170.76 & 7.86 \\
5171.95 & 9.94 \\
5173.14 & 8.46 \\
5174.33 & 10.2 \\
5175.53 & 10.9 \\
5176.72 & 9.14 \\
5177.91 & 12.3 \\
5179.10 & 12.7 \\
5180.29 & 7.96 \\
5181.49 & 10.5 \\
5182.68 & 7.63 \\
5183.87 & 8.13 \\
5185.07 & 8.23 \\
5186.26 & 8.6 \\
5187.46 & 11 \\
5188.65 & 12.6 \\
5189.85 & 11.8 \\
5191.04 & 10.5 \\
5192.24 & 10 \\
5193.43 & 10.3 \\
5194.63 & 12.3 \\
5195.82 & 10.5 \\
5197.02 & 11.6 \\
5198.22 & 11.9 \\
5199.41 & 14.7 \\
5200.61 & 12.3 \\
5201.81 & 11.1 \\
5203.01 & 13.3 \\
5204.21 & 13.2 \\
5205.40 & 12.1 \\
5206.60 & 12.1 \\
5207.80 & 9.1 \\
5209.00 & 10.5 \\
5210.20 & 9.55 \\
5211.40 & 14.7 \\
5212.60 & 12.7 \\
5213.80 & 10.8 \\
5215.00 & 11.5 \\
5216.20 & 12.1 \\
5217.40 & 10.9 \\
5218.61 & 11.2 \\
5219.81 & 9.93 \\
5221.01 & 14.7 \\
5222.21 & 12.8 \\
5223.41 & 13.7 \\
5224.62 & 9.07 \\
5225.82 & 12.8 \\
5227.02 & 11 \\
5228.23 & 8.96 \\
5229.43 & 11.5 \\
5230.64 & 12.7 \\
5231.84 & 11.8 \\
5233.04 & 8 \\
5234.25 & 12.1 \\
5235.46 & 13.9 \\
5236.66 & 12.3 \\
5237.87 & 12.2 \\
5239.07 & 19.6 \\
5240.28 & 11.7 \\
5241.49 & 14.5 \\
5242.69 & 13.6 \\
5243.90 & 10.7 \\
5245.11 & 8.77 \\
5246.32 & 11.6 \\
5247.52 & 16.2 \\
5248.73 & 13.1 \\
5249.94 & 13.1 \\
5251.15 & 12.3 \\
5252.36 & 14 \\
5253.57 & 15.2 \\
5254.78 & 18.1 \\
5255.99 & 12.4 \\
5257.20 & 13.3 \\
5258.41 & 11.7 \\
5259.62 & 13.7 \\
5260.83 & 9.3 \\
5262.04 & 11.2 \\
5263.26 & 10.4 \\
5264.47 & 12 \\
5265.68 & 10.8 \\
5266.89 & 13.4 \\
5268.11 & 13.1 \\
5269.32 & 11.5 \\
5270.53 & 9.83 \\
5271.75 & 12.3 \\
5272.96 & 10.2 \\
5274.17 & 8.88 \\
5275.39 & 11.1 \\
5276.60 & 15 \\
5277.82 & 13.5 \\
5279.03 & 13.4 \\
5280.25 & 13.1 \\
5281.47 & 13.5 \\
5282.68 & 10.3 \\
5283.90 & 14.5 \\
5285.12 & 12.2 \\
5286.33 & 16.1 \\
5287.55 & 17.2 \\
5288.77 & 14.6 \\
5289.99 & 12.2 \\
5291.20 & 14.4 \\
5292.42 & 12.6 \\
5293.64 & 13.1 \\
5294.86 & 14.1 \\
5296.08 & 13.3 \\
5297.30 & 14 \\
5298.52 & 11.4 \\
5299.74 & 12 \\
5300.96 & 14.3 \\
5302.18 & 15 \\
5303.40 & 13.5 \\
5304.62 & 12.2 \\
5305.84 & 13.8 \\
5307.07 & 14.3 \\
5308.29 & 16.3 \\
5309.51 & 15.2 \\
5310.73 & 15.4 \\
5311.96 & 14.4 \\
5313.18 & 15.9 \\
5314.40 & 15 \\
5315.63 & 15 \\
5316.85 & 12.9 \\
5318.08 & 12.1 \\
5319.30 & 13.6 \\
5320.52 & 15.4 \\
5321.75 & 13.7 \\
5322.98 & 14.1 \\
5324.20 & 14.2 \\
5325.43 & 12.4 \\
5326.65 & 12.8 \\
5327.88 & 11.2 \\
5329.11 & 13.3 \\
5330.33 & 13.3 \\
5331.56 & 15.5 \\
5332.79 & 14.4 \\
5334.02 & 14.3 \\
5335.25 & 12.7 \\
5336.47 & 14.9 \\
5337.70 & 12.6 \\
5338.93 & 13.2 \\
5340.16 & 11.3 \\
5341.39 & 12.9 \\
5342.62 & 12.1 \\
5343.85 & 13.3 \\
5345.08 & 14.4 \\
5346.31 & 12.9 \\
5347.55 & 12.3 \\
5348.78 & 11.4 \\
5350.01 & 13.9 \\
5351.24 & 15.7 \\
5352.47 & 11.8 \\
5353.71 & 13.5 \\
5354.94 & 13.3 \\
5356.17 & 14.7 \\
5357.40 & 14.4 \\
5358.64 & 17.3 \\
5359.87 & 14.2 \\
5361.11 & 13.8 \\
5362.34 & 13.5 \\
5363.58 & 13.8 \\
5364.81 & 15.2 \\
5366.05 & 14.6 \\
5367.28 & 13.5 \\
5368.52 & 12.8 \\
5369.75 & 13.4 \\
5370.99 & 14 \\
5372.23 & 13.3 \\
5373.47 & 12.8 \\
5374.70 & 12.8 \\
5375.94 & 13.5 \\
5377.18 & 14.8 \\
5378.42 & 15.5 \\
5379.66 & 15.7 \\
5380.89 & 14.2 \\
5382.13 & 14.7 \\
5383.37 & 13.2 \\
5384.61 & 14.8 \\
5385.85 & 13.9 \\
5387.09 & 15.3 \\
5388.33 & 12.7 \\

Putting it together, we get 0.109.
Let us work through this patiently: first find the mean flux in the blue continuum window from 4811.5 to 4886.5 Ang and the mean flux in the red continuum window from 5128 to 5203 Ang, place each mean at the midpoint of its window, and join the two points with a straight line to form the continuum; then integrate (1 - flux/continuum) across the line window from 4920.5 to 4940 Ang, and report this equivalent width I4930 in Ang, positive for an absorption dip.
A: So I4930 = -1.84 Ang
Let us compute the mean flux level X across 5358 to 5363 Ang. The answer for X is 14.7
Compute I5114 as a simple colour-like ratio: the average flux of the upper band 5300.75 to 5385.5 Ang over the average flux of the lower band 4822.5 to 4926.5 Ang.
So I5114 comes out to 1.2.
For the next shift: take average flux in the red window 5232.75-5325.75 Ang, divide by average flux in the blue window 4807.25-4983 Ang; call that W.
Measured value 1.1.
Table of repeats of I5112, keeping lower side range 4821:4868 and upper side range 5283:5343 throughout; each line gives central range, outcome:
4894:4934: -0.037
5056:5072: 0.072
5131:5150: 0.187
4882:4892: 0.115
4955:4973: -0.017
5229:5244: 0.055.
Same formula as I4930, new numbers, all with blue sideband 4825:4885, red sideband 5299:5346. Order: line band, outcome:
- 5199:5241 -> 3.9 Ang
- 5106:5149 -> 5.0 Ang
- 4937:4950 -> 0.2 Ang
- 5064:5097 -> 1.9 Ang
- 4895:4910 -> -0.7 Ang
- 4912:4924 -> 0.0 Ang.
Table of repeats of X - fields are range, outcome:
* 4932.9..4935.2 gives 14.2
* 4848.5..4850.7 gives 13.3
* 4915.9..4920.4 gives 11.2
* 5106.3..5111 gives 11.1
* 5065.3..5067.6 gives 9.67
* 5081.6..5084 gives 11.5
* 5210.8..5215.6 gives 12.4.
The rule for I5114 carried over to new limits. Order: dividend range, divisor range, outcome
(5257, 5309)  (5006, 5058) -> 1.12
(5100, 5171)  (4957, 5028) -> 0.92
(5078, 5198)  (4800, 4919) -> 0.93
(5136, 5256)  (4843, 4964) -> 0.95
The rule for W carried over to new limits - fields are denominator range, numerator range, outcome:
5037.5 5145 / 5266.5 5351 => 1.14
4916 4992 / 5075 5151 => 0.95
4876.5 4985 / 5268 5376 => 1.12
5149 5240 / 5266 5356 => 1.22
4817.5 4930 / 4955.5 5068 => 1.01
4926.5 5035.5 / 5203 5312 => 1.06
